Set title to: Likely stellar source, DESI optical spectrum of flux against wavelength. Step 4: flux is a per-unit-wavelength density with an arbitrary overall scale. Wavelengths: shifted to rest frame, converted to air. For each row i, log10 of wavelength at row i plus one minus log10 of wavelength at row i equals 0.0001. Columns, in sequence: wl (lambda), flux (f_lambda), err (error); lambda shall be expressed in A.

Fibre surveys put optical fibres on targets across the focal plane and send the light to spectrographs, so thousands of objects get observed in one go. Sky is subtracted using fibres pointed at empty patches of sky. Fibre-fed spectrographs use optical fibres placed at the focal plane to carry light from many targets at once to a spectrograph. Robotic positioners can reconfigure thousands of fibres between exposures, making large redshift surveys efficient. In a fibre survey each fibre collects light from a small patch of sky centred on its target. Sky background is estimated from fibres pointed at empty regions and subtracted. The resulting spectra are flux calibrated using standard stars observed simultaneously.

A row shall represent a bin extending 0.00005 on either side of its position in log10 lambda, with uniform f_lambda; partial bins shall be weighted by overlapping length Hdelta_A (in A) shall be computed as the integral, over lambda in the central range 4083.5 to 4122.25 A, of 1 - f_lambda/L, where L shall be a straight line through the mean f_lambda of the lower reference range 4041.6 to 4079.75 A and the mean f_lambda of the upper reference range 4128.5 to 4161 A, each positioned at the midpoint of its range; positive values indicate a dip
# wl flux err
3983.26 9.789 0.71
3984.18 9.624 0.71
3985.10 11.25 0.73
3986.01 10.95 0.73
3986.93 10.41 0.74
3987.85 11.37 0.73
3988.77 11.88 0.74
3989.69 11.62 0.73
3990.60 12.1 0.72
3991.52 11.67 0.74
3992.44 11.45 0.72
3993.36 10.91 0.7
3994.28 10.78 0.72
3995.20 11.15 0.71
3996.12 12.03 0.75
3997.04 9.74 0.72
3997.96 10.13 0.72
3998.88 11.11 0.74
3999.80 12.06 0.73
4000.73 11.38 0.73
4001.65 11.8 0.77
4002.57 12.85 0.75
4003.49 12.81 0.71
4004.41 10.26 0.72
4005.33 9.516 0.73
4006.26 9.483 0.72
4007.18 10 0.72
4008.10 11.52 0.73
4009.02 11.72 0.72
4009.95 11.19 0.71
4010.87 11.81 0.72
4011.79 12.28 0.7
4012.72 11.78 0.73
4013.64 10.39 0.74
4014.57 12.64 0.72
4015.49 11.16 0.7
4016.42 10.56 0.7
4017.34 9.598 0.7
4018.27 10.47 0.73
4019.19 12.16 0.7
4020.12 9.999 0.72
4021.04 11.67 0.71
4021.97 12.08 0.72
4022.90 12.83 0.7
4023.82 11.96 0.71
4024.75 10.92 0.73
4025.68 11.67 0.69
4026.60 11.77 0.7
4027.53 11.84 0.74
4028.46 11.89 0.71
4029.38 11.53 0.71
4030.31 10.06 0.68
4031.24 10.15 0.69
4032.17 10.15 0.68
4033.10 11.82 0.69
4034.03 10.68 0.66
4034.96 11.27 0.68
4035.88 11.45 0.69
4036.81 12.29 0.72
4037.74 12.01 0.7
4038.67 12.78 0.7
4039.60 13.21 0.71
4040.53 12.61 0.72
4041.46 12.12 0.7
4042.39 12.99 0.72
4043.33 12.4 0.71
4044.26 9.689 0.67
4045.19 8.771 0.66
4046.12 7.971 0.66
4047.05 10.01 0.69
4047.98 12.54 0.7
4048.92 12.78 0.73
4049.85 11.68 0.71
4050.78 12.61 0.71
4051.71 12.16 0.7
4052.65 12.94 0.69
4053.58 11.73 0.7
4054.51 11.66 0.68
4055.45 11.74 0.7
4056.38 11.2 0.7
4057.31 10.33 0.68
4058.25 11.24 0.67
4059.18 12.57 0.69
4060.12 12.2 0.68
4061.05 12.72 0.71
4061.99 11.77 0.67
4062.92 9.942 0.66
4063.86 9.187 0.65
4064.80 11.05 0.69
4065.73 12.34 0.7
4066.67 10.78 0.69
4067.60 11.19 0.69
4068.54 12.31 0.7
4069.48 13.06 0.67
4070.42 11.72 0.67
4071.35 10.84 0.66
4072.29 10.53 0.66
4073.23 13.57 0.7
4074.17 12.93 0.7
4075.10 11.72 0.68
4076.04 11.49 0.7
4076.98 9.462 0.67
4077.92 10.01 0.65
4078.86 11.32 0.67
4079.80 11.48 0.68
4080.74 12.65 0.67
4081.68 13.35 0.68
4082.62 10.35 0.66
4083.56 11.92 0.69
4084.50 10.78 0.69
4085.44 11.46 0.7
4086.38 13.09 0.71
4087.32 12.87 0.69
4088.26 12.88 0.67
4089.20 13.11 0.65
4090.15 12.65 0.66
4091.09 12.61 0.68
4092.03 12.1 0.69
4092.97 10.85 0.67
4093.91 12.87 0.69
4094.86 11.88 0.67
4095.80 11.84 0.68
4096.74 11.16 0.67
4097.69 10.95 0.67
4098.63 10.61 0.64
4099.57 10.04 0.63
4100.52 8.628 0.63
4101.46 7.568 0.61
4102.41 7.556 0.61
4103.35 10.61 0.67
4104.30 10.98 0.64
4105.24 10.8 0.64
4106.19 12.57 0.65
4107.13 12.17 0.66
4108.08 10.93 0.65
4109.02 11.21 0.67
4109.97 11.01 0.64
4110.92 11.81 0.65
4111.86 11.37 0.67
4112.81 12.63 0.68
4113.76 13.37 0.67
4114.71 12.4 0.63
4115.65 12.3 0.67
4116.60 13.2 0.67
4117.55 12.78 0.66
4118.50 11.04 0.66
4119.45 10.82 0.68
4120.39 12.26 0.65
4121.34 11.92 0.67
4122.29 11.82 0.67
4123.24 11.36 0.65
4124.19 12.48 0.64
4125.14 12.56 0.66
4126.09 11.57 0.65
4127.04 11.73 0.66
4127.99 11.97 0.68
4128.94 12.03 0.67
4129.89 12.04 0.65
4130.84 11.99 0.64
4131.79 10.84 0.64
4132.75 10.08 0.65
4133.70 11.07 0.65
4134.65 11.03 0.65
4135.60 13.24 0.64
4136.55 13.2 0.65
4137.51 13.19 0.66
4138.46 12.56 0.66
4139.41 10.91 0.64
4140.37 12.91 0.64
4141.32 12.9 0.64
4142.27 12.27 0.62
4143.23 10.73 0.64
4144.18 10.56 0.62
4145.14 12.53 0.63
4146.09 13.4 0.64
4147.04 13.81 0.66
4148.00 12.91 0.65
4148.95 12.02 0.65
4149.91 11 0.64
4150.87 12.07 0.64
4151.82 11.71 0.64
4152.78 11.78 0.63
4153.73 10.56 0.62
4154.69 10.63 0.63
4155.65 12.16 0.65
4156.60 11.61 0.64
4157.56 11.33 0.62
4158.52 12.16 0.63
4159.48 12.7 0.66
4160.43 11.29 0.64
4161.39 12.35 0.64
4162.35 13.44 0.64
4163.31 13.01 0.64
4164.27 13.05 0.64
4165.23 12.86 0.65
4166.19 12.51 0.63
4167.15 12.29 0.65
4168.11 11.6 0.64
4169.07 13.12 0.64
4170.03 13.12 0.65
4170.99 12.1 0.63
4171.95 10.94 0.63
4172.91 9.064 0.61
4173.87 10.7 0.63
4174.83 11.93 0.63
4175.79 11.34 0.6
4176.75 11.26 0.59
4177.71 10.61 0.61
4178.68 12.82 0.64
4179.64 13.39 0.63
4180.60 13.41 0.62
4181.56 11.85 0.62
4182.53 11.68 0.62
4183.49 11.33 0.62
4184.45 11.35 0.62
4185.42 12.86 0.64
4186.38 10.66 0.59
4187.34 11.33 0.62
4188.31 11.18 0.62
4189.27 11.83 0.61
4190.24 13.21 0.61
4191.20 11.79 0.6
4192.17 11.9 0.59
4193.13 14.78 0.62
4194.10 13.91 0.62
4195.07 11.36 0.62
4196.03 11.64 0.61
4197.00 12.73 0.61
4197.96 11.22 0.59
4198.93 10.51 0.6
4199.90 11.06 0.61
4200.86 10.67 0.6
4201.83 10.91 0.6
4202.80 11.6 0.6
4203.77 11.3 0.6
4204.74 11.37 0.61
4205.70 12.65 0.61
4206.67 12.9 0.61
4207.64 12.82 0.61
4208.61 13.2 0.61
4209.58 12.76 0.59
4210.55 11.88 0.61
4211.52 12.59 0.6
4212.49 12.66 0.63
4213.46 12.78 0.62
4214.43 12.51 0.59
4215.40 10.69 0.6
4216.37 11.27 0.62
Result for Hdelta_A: 0.4 A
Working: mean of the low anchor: 11.4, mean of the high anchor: 11.9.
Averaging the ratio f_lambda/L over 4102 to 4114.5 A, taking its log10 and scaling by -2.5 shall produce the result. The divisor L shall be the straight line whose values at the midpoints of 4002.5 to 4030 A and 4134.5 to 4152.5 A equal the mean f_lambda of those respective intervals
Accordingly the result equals 0.062 mag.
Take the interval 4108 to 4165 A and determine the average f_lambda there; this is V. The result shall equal 12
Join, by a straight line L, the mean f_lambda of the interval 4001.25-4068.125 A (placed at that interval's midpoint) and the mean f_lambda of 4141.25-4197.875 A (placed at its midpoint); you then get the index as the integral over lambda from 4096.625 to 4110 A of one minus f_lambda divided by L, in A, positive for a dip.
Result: 1.5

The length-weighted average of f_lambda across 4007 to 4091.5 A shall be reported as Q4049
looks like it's 11.6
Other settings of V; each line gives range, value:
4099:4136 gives 11.4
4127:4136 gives 11.6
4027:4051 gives 11.4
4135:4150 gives 12.4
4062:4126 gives 11.5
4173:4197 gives 12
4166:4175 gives 11.7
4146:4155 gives 12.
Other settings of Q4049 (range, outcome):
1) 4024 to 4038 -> 11.3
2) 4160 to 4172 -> 12.5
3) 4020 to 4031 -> 11.5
